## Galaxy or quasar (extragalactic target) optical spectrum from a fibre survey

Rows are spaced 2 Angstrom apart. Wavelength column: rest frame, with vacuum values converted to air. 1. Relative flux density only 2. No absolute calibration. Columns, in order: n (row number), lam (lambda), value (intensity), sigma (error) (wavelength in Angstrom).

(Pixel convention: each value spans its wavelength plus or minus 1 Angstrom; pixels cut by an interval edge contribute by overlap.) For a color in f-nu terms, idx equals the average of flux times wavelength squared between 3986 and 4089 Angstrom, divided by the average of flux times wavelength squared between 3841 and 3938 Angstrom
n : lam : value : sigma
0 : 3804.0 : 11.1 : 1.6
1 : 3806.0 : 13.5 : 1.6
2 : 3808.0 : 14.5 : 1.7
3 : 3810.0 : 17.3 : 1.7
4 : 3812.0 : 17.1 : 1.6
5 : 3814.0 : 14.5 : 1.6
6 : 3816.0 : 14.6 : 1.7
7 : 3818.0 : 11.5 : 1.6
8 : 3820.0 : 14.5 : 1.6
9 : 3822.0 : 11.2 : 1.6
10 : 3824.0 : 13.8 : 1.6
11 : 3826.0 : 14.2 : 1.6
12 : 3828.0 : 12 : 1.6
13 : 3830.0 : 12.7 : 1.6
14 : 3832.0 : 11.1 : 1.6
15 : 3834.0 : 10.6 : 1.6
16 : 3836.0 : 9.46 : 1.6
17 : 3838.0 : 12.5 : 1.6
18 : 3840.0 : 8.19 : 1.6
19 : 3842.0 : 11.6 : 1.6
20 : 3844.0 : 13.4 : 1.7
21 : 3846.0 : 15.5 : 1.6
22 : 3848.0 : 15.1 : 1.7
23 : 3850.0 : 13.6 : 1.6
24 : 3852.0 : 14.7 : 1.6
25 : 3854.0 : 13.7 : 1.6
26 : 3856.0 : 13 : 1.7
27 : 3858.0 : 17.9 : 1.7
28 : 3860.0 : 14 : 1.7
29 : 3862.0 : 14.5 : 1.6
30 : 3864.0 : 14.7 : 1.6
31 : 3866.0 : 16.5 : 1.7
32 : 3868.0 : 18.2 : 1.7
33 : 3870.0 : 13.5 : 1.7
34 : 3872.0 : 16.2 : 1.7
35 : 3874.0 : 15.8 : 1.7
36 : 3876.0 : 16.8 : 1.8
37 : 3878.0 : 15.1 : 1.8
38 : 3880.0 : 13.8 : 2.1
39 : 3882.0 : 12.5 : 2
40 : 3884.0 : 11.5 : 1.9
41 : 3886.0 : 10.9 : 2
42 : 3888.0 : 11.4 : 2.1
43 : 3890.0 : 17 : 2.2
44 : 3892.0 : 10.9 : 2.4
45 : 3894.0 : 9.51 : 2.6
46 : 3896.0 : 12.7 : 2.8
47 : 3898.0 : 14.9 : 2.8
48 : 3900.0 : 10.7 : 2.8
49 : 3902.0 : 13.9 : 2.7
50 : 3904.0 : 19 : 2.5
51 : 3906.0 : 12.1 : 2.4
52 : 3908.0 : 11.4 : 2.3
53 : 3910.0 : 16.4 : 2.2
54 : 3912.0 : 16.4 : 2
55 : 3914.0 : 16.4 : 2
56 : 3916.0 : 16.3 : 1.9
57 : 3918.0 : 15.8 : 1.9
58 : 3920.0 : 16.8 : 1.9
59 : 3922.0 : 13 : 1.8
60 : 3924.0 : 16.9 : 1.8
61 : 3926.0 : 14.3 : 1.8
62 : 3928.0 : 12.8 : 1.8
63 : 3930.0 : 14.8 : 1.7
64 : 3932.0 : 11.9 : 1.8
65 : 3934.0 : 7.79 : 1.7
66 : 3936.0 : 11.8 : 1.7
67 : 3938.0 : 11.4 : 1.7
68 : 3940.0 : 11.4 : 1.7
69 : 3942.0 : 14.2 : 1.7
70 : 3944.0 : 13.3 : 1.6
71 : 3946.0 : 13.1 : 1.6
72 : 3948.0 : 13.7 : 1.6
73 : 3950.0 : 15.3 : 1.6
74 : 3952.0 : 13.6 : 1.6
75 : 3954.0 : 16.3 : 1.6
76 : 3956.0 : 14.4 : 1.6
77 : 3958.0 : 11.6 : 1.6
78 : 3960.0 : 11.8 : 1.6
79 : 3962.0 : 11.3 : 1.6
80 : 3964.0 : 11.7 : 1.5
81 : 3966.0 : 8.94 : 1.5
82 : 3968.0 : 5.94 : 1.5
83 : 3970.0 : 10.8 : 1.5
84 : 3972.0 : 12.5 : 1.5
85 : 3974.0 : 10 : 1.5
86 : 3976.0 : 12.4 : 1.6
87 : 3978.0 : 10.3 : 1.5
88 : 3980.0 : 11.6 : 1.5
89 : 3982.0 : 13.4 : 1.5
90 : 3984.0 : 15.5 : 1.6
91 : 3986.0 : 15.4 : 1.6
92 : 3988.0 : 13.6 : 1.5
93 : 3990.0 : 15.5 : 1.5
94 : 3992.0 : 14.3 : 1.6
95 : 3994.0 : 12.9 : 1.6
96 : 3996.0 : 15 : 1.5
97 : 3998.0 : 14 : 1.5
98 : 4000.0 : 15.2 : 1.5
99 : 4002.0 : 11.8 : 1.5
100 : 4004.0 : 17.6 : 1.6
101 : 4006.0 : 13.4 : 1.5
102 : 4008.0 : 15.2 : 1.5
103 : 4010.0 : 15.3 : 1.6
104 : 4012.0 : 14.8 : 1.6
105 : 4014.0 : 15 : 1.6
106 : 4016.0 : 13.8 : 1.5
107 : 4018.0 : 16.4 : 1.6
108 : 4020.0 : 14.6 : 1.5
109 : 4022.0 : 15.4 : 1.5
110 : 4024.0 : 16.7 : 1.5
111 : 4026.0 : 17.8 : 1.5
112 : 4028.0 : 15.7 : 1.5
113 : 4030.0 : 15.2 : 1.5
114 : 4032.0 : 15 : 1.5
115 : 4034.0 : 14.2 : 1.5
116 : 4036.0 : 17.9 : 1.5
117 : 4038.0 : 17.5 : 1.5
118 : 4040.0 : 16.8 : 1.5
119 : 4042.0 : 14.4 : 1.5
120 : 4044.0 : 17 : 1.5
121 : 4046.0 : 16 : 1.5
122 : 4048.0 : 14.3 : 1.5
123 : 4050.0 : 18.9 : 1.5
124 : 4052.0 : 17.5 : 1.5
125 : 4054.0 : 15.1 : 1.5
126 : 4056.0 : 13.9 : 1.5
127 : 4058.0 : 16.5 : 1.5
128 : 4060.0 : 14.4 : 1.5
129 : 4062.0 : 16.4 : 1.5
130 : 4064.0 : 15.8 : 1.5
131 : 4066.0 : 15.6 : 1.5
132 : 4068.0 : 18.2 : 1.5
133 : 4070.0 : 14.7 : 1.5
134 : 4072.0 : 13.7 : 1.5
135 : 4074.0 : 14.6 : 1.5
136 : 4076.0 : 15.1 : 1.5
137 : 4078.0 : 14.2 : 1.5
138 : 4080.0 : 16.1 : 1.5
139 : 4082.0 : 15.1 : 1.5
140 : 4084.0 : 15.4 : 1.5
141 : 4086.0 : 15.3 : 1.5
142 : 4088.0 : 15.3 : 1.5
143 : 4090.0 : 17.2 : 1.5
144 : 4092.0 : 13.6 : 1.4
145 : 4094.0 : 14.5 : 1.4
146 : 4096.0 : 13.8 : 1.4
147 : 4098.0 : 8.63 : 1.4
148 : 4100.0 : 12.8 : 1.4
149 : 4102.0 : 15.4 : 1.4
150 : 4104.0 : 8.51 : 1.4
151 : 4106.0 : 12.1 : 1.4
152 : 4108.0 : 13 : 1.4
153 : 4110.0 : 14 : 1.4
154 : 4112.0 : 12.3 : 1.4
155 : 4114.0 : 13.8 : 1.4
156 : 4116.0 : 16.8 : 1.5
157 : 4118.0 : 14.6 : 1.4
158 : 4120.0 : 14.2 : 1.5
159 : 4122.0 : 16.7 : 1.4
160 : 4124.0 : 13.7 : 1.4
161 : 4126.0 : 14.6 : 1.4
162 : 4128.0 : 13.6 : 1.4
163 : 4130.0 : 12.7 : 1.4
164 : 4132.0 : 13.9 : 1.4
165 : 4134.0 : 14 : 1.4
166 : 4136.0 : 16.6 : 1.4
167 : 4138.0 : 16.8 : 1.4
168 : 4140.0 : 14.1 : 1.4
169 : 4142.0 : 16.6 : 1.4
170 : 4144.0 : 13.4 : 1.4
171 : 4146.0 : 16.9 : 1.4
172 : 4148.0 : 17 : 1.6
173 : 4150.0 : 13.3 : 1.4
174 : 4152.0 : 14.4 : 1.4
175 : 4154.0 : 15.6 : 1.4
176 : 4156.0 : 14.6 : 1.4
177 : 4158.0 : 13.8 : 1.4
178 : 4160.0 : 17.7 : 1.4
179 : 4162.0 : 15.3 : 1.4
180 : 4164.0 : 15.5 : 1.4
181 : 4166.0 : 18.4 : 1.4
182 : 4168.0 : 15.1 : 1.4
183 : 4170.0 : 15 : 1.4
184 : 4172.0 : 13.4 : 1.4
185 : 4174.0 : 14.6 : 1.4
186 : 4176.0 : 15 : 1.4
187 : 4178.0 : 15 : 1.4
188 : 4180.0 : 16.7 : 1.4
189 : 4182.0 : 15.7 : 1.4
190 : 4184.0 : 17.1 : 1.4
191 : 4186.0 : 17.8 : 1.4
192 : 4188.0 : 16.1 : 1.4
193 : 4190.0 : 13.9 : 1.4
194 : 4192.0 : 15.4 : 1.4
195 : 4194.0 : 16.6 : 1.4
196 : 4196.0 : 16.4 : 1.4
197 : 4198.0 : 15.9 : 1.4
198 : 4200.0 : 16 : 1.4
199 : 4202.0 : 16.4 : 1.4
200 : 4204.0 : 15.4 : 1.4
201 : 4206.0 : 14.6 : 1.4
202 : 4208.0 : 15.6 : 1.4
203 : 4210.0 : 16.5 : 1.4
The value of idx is 1.2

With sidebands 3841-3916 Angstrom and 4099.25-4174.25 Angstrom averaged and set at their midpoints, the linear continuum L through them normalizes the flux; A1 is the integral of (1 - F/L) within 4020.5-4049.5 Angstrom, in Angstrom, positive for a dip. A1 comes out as -3.1 Angstrom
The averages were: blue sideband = 14.2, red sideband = 14.6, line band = 16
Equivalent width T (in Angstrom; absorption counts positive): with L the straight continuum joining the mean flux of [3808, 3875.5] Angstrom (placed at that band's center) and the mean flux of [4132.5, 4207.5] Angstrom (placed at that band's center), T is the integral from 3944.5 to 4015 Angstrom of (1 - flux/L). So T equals 6.6 Angstrom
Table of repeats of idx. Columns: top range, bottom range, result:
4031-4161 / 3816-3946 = 1.22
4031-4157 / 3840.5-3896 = 1.19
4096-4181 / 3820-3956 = 1.20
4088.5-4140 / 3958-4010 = 1.16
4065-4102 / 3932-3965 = 1.24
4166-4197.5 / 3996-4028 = 1.12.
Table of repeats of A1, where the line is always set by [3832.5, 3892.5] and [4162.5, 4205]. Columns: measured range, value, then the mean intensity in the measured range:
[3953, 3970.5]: 3.57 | 11.4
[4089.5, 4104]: 1.90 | 13.2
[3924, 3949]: 2.64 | 12.7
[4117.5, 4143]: 1.09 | 14.8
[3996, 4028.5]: -1.01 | 15.2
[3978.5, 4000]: 0.70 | 14.1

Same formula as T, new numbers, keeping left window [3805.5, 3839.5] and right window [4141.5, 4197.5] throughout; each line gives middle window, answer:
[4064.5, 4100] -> 0.6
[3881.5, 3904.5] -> 1.5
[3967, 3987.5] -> 3.5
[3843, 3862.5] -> -1.7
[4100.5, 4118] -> 2.1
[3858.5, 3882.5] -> -3.1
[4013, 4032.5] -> -1.4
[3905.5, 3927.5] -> -2.0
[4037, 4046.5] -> -1.1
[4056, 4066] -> -0.5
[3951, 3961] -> 0.4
